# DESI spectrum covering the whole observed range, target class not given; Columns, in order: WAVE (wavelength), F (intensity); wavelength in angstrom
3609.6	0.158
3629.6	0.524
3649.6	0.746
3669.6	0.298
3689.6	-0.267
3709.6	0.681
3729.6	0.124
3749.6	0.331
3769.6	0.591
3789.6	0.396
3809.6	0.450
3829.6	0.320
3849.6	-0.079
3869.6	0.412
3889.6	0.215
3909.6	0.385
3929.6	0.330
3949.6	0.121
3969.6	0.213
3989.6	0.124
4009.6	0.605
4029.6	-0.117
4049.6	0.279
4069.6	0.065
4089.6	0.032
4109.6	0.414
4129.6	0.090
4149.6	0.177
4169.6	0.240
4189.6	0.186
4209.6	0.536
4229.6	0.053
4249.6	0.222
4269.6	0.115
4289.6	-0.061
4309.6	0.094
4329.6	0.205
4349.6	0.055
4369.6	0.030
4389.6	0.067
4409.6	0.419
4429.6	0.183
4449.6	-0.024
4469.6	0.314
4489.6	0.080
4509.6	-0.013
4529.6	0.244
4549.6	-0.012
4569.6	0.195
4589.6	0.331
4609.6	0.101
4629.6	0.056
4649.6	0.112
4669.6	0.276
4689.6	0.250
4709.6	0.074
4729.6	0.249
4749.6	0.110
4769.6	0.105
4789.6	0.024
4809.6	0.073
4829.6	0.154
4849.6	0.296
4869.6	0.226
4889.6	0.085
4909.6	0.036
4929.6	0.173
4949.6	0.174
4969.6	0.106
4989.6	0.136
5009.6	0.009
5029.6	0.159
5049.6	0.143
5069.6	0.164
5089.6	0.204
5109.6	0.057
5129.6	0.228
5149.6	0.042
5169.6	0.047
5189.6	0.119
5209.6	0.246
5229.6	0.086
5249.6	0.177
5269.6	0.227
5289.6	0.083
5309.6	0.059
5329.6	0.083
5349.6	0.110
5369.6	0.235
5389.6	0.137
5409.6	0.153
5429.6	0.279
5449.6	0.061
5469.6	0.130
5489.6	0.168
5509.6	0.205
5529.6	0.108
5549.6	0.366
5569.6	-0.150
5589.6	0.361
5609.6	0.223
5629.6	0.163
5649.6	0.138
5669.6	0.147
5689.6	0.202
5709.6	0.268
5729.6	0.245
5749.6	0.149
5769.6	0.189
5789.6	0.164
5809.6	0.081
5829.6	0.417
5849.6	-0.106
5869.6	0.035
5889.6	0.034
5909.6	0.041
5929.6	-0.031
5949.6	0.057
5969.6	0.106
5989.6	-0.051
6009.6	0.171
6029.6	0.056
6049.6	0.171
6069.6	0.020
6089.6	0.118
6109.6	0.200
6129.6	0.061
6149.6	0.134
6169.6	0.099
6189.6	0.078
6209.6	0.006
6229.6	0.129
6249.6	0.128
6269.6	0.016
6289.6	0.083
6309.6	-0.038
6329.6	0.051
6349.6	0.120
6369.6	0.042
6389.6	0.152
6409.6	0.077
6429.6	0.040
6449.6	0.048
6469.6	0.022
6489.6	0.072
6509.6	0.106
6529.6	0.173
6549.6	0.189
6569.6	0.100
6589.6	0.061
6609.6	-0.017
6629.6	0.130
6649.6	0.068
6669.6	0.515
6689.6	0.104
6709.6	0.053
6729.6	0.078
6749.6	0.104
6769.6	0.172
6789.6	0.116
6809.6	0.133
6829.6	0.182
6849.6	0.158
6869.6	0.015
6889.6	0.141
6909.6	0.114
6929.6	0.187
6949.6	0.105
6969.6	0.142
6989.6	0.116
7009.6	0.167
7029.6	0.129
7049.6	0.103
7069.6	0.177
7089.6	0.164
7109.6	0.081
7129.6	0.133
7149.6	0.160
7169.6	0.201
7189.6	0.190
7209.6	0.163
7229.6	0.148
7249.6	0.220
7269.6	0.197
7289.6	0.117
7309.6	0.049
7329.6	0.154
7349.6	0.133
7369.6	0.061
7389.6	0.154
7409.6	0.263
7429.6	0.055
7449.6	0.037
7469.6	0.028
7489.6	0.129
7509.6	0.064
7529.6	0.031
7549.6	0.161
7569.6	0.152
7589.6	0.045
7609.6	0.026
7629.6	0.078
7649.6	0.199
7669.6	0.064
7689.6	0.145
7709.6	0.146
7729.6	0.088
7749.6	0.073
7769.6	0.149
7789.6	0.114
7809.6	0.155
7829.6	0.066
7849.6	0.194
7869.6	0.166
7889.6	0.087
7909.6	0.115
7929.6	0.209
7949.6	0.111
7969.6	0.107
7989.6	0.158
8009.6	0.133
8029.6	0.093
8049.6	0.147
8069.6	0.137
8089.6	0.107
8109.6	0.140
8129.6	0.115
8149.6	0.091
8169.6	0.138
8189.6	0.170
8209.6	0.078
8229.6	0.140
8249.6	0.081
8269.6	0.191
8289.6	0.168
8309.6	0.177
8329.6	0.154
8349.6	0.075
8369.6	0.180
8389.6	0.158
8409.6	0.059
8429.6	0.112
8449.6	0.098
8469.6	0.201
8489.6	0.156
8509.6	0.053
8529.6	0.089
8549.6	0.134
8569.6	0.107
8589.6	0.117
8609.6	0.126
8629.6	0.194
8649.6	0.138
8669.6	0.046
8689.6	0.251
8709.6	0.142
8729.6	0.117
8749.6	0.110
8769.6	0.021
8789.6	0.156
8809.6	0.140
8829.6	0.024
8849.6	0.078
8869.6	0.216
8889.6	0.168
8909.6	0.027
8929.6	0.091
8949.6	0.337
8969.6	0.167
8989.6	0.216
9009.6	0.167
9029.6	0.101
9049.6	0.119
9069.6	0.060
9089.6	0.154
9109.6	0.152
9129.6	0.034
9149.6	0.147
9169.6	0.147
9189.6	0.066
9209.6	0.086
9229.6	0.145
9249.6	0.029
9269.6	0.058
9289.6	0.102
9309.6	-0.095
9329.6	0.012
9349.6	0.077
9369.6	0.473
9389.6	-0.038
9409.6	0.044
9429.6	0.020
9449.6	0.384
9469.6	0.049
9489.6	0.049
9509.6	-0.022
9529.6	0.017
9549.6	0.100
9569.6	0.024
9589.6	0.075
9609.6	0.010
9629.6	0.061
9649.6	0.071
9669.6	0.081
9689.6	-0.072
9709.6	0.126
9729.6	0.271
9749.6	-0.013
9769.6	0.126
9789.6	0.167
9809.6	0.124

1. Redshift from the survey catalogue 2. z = 0.79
